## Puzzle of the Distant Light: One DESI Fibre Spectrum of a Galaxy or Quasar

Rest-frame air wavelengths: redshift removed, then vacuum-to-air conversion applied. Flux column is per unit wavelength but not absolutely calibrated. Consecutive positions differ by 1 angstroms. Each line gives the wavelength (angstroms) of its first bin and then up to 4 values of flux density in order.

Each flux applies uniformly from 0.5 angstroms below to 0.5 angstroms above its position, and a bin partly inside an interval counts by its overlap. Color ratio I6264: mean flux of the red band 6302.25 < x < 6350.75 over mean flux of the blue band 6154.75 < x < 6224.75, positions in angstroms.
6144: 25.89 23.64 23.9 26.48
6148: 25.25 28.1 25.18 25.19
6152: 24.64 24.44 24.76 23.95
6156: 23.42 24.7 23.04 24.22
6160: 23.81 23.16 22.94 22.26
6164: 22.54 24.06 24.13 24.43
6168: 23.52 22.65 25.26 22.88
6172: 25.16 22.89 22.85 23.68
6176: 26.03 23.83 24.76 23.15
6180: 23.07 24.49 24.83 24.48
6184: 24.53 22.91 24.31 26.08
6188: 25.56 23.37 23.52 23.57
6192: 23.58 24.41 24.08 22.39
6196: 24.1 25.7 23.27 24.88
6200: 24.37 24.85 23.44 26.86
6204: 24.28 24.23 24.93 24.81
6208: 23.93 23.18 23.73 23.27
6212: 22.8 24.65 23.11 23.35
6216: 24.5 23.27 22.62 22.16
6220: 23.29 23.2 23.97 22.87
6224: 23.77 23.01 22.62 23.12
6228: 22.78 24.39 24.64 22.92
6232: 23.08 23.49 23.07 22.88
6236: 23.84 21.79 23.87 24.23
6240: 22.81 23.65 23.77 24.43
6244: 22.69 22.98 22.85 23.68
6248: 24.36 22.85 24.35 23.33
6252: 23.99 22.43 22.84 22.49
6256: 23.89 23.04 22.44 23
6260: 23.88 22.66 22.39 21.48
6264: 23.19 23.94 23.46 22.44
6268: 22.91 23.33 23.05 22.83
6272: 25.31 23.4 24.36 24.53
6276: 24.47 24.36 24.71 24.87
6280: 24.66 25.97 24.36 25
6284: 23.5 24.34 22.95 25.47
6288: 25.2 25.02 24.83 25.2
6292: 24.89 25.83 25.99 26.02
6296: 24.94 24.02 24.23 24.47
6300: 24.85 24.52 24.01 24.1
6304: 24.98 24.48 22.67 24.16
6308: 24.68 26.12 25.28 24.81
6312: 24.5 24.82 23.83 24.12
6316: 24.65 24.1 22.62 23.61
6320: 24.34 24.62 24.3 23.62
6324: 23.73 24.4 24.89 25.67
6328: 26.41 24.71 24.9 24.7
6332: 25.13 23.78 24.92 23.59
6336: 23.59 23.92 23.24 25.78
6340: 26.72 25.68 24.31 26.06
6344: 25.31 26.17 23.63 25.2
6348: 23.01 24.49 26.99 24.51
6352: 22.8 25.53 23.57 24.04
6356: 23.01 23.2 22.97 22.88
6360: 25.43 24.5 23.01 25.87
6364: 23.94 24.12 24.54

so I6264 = 1.0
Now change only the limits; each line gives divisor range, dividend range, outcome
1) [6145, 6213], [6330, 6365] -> 1.01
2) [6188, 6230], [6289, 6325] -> 1.03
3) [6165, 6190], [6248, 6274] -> 0.96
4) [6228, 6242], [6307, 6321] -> 1.04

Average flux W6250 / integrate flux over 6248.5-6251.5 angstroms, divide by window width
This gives 23.5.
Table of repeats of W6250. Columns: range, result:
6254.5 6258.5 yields 23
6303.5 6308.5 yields 24.2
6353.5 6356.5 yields 23.5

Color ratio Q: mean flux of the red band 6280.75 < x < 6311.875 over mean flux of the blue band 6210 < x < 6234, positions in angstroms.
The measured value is 1.1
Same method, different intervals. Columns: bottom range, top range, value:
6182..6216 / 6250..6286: 0.98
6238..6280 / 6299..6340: 1.04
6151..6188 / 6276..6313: 1.03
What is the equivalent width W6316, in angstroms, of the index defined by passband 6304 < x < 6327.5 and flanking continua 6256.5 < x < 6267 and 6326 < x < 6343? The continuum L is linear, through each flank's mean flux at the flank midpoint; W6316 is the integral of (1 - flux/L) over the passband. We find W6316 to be 0.0 angstroms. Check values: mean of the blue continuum 22.9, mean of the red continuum 24.9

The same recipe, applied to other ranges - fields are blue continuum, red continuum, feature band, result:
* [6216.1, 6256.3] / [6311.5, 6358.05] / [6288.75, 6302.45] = -0.5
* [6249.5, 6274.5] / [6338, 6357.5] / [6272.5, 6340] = -1.7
